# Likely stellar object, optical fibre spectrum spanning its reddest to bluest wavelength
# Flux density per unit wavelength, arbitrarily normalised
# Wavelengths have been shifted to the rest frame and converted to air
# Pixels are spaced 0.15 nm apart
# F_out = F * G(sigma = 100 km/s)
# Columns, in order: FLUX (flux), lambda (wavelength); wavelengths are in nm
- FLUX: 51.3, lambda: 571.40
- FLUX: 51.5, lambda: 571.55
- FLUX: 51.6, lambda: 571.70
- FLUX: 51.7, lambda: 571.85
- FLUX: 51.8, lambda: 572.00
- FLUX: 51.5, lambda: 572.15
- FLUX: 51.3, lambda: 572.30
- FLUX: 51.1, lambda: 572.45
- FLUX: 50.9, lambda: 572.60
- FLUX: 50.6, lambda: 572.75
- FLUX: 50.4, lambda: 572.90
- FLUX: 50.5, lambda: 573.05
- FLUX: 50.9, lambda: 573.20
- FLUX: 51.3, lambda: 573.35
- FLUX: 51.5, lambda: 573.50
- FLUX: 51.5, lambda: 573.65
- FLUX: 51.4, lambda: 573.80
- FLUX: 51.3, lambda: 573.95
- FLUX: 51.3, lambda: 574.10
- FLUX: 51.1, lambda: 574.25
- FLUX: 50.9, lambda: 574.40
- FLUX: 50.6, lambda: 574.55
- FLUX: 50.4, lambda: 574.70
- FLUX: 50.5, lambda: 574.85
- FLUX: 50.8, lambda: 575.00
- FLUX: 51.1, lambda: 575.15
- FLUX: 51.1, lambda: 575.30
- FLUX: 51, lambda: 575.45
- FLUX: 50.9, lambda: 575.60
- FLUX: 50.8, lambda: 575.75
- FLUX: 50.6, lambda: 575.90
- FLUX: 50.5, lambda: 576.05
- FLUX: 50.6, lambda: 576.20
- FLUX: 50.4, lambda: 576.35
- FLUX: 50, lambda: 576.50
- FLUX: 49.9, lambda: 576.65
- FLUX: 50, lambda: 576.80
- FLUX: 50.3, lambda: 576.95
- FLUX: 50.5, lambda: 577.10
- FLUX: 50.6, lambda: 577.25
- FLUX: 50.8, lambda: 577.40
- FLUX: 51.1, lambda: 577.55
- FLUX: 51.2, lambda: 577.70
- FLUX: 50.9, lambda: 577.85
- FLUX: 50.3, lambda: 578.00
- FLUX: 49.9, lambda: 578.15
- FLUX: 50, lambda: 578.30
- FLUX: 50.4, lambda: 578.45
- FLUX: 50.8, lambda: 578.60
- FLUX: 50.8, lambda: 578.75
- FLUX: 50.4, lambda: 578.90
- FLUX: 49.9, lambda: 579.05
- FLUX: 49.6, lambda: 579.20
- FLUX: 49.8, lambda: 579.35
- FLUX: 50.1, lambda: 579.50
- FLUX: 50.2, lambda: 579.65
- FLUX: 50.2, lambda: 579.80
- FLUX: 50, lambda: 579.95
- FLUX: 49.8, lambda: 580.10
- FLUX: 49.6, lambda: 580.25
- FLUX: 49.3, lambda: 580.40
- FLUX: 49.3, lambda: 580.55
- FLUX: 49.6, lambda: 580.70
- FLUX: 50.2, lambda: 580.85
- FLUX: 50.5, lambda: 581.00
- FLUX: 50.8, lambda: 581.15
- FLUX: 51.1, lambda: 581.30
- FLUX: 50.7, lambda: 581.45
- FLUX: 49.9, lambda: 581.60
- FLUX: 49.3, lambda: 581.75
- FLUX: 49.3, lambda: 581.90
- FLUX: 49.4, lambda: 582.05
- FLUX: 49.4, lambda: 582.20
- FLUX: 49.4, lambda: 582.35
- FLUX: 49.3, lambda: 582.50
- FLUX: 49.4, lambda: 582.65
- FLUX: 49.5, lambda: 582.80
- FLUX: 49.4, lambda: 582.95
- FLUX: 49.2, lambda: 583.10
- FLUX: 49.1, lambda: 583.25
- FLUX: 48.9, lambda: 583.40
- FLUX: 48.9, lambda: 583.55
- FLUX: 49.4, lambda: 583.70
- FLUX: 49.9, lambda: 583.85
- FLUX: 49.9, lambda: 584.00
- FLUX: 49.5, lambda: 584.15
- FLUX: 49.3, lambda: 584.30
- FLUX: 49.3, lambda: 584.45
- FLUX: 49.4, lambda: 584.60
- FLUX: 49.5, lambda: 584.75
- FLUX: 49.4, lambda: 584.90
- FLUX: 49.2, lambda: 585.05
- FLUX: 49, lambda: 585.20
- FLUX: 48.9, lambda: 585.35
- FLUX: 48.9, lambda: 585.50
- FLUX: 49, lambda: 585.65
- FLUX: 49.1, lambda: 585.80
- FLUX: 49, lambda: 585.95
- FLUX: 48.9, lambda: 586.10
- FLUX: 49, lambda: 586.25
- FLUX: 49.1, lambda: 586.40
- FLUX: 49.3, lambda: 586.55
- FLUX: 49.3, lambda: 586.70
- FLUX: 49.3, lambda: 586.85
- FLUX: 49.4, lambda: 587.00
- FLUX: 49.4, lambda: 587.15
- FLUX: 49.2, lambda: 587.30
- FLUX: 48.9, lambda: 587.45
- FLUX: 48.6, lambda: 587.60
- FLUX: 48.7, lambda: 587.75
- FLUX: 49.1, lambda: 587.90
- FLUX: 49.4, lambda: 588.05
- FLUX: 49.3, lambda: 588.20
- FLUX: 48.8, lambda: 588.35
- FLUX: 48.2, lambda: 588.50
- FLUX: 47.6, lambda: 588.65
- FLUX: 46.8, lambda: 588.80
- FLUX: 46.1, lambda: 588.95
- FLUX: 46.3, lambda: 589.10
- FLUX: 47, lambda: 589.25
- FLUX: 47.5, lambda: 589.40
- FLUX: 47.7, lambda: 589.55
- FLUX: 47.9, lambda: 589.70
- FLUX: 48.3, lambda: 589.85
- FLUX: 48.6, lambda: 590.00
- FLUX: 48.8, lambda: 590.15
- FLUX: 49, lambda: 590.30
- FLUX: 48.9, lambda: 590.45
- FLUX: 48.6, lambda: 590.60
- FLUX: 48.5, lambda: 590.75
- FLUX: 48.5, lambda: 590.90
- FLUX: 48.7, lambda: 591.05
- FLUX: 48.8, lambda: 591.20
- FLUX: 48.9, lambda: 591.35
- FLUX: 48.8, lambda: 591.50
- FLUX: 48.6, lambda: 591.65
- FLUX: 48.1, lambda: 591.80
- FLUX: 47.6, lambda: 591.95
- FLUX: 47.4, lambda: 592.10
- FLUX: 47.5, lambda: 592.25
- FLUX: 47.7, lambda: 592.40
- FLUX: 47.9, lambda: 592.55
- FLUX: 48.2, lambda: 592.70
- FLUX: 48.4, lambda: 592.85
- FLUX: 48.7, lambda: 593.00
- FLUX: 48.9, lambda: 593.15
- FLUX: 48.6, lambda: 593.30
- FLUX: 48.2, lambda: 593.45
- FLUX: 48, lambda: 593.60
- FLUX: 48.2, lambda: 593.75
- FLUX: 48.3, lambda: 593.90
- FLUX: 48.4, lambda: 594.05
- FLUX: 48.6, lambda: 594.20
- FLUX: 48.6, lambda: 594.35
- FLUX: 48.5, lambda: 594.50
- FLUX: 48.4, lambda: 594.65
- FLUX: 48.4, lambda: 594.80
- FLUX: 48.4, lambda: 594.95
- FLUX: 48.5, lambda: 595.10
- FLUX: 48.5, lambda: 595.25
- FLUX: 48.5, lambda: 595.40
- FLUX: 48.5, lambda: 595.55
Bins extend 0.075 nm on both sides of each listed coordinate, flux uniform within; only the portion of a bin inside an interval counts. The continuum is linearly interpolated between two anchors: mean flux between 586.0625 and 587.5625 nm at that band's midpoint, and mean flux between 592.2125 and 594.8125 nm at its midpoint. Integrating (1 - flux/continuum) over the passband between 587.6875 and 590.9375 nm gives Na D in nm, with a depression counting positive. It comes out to 0.05 nm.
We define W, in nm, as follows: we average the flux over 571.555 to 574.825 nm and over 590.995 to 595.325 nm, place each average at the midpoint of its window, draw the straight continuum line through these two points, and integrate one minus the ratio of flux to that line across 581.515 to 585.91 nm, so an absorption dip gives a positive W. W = 0.03 nm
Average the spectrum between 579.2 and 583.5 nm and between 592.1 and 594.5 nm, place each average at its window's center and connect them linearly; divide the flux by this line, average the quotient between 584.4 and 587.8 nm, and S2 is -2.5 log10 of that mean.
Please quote 0.00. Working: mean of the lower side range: 49.7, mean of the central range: 49.1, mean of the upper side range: 48.3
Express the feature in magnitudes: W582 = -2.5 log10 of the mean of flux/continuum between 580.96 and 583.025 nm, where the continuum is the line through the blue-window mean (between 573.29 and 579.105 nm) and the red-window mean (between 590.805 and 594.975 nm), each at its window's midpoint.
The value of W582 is 0.00 mag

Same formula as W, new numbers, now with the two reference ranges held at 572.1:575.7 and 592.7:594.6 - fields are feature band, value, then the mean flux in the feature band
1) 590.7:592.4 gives 0.015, 48.3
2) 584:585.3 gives 0.007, 49.3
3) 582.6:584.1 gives 0.012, 49.4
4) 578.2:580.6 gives 0.013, 50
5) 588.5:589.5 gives 0.042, 47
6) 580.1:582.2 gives 0.006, 49.9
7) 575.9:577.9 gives 0.003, 50.5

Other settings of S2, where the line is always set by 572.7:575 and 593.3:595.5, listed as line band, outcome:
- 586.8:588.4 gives 0.00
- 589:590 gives 0.03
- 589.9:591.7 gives 0.00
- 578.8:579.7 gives 0.01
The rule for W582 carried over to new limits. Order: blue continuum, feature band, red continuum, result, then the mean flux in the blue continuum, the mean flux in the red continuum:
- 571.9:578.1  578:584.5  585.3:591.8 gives 0.00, 50.8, 48.6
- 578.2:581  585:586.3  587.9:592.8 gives 0.00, 50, 48.1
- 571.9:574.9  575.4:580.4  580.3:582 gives 0.00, 51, 50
